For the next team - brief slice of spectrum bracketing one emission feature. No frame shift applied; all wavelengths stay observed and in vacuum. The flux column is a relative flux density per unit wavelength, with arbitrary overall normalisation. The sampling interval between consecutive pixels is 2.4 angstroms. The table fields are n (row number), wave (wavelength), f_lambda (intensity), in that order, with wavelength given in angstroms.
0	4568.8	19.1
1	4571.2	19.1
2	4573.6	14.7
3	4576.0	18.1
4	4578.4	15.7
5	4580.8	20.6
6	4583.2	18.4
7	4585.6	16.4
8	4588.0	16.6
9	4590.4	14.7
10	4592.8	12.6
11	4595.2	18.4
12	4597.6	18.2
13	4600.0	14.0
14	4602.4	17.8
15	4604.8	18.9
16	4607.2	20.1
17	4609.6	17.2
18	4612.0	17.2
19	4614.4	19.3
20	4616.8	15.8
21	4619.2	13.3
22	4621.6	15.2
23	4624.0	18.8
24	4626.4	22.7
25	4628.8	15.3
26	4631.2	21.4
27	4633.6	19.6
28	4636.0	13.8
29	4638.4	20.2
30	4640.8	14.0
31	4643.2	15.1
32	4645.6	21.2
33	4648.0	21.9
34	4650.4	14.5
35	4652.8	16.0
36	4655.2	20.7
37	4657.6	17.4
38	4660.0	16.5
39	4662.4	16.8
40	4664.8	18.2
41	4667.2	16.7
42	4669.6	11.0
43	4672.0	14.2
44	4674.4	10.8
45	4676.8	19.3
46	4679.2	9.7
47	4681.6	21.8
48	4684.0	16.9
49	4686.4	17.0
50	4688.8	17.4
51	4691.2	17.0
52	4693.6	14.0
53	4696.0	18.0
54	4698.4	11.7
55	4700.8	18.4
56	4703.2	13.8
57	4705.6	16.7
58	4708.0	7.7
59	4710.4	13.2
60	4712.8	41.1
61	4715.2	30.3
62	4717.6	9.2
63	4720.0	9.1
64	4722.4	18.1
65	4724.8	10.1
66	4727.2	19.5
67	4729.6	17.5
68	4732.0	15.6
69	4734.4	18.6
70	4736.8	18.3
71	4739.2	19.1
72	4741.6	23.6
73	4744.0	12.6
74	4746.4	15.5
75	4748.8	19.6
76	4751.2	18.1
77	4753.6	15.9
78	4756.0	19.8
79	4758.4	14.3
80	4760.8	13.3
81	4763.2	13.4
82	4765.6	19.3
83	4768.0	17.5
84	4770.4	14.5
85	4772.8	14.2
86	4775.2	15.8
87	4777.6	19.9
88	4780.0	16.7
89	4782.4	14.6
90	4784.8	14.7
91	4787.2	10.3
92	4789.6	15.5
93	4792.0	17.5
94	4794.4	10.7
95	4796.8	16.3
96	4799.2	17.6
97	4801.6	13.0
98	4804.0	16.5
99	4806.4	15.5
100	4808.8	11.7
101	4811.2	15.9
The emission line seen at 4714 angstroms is H-gamma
